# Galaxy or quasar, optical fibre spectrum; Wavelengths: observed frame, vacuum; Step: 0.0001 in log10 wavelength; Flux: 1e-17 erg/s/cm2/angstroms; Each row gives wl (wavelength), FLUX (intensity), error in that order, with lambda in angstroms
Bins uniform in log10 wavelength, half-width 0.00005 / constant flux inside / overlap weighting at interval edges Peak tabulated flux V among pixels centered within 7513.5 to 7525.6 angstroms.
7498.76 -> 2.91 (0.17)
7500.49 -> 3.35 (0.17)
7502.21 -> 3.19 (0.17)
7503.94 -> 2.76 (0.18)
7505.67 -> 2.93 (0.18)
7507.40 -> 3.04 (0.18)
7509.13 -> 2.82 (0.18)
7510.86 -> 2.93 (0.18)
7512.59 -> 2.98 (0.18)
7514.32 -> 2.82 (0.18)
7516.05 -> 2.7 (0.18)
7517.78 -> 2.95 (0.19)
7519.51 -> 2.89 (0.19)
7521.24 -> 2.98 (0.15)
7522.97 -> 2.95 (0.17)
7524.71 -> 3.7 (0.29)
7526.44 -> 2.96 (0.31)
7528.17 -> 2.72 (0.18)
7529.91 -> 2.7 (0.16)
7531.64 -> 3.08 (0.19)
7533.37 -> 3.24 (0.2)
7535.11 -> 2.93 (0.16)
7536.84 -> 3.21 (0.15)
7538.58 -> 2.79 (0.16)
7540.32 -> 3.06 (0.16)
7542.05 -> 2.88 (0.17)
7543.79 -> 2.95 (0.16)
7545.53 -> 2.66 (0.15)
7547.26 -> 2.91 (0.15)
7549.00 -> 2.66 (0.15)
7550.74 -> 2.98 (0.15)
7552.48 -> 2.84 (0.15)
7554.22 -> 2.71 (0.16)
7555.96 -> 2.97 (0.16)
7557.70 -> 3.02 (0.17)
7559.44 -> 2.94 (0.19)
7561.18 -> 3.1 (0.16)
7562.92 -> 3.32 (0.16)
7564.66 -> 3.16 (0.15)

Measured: 3.7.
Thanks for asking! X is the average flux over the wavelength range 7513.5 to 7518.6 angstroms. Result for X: 2.82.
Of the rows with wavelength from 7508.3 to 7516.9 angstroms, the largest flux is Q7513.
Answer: 2.98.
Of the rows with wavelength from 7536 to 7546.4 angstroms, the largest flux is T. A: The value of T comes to 3.21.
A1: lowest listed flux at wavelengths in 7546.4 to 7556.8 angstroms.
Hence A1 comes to 2.66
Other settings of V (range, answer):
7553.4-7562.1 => 3.1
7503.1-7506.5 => 2.93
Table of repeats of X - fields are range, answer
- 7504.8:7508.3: 2.98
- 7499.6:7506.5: 3.06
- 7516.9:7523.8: 2.94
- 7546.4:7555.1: 2.82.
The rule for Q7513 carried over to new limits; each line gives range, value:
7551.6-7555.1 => 2.84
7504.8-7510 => 3.04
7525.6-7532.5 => 3.08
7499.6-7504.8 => 3.35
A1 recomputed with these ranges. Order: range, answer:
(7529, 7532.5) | 2.7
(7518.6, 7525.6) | 2.89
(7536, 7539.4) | 2.79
